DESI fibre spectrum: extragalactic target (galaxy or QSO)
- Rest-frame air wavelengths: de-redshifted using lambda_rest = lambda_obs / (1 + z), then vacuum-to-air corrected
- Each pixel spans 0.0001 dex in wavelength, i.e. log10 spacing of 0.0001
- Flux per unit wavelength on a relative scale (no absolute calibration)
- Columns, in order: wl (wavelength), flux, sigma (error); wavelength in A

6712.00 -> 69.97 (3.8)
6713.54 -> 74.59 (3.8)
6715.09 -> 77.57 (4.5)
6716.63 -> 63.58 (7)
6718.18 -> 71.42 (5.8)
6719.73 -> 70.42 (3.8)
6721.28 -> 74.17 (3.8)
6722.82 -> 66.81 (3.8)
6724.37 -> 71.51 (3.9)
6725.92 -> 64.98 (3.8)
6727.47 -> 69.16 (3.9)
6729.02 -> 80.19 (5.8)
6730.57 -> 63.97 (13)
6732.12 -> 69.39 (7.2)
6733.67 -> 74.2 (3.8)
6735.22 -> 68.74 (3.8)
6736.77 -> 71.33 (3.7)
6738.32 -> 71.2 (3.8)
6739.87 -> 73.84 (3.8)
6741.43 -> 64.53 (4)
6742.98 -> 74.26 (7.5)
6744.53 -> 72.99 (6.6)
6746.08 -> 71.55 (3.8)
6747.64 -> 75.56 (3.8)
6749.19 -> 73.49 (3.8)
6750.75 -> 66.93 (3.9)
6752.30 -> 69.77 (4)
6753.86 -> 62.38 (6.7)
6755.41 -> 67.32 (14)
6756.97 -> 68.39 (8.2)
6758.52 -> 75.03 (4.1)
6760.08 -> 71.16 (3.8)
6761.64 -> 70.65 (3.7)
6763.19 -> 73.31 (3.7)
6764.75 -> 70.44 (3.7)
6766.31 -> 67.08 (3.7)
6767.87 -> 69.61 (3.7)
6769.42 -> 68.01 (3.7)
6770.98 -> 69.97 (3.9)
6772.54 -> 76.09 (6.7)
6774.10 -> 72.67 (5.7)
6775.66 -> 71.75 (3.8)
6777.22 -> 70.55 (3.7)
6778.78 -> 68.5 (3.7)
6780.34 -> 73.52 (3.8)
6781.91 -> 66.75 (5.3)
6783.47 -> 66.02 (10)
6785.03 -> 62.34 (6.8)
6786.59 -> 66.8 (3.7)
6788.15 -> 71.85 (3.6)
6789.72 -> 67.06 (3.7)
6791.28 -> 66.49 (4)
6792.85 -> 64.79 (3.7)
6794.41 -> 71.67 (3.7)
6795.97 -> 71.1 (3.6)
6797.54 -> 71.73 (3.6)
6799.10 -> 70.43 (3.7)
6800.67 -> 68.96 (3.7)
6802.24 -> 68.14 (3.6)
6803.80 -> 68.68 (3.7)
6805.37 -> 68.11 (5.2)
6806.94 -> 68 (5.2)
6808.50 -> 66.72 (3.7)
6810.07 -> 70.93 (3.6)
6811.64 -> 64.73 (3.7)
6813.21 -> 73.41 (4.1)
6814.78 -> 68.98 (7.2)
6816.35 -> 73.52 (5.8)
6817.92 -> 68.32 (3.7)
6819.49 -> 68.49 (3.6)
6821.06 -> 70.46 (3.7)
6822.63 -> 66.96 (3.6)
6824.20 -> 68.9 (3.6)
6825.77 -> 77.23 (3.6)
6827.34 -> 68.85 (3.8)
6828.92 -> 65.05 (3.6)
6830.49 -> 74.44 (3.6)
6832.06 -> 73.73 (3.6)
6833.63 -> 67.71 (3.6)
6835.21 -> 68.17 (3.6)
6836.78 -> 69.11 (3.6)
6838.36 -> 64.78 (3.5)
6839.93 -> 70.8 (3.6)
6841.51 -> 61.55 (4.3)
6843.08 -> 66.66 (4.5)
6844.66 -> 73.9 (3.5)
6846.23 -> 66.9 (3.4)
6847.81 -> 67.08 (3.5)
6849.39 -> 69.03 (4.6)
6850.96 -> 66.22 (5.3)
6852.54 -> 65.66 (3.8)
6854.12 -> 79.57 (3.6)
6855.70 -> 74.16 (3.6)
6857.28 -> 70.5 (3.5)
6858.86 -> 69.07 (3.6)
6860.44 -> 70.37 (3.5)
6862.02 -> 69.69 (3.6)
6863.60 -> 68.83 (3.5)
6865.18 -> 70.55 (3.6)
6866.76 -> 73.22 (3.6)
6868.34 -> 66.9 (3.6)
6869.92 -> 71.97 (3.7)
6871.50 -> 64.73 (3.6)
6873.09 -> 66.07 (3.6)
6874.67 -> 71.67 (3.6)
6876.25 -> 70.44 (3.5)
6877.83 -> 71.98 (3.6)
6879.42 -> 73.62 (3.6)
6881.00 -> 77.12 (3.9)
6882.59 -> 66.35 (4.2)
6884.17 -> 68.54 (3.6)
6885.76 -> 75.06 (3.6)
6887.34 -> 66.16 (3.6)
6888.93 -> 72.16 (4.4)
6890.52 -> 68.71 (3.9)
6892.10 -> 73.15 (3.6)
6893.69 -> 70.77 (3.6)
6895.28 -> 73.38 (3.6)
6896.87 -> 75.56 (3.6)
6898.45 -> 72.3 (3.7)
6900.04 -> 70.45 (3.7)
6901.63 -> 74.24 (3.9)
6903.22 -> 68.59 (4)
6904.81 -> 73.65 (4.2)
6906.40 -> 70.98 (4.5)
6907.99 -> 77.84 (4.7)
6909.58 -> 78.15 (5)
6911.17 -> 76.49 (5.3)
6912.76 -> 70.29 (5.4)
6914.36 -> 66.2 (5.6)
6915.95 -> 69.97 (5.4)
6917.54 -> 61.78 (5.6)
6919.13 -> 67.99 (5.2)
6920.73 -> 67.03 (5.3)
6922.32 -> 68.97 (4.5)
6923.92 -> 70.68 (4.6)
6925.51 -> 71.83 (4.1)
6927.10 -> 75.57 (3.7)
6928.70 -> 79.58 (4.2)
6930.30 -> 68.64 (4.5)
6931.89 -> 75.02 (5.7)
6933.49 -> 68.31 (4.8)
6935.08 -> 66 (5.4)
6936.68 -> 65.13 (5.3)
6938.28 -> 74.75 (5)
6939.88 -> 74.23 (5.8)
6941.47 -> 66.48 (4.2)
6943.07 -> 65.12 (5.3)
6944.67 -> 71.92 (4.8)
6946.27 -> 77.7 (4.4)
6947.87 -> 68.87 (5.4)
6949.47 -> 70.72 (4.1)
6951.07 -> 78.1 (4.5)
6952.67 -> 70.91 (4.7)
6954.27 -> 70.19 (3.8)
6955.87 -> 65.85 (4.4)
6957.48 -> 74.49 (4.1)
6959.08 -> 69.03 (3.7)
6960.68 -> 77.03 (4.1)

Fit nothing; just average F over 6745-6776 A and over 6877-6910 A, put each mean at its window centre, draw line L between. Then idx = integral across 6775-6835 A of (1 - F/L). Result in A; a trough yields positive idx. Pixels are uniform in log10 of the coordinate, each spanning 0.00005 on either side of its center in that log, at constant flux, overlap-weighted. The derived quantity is 1.6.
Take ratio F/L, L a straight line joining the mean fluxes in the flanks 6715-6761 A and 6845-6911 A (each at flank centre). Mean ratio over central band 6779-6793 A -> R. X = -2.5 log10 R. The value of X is 0.05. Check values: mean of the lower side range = 70.4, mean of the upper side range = 71.1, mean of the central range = 67.4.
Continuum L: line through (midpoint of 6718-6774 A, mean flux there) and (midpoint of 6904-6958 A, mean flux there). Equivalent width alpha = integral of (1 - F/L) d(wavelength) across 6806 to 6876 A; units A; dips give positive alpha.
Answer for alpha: 1.4 A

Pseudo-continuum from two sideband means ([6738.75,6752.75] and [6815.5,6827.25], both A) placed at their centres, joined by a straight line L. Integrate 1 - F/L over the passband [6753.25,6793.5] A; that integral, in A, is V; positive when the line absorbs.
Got 1.07 A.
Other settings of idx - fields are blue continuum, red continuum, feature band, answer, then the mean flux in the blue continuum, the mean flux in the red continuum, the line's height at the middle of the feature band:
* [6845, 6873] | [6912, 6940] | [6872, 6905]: -0.72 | 69.6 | 70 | 69.8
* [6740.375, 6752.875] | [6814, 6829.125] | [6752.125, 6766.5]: 0.27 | 71.2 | 69.8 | 71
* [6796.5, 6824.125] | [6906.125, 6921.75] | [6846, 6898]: -0.33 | 69.2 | 70.6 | 70.1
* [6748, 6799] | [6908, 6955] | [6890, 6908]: -0.40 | 69.5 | 71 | 70.7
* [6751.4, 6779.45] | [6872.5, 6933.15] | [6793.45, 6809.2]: 0.27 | 70.2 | 71.5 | 70.5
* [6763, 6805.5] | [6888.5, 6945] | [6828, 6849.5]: 0.49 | 69.3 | 71.2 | 70.1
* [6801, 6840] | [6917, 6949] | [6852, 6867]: -0.32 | 69.3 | 70.4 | 69.7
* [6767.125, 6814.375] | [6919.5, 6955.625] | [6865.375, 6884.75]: 0.00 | 69.2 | 71.1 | 70.3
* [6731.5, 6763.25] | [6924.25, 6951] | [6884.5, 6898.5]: -0.10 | 70.7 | 71.4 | 71.3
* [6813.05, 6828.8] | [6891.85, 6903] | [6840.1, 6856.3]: 0.44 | 70.1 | 72.6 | 71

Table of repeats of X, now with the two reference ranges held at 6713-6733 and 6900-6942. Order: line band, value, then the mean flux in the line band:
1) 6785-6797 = 0.04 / 68.2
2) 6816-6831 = 0.01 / 70.1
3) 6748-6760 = 0.02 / 69.4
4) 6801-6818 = 0.03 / 69.1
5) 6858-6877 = 0.02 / 69.5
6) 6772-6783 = -0.01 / 71.1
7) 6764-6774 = 0.00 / 70.4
